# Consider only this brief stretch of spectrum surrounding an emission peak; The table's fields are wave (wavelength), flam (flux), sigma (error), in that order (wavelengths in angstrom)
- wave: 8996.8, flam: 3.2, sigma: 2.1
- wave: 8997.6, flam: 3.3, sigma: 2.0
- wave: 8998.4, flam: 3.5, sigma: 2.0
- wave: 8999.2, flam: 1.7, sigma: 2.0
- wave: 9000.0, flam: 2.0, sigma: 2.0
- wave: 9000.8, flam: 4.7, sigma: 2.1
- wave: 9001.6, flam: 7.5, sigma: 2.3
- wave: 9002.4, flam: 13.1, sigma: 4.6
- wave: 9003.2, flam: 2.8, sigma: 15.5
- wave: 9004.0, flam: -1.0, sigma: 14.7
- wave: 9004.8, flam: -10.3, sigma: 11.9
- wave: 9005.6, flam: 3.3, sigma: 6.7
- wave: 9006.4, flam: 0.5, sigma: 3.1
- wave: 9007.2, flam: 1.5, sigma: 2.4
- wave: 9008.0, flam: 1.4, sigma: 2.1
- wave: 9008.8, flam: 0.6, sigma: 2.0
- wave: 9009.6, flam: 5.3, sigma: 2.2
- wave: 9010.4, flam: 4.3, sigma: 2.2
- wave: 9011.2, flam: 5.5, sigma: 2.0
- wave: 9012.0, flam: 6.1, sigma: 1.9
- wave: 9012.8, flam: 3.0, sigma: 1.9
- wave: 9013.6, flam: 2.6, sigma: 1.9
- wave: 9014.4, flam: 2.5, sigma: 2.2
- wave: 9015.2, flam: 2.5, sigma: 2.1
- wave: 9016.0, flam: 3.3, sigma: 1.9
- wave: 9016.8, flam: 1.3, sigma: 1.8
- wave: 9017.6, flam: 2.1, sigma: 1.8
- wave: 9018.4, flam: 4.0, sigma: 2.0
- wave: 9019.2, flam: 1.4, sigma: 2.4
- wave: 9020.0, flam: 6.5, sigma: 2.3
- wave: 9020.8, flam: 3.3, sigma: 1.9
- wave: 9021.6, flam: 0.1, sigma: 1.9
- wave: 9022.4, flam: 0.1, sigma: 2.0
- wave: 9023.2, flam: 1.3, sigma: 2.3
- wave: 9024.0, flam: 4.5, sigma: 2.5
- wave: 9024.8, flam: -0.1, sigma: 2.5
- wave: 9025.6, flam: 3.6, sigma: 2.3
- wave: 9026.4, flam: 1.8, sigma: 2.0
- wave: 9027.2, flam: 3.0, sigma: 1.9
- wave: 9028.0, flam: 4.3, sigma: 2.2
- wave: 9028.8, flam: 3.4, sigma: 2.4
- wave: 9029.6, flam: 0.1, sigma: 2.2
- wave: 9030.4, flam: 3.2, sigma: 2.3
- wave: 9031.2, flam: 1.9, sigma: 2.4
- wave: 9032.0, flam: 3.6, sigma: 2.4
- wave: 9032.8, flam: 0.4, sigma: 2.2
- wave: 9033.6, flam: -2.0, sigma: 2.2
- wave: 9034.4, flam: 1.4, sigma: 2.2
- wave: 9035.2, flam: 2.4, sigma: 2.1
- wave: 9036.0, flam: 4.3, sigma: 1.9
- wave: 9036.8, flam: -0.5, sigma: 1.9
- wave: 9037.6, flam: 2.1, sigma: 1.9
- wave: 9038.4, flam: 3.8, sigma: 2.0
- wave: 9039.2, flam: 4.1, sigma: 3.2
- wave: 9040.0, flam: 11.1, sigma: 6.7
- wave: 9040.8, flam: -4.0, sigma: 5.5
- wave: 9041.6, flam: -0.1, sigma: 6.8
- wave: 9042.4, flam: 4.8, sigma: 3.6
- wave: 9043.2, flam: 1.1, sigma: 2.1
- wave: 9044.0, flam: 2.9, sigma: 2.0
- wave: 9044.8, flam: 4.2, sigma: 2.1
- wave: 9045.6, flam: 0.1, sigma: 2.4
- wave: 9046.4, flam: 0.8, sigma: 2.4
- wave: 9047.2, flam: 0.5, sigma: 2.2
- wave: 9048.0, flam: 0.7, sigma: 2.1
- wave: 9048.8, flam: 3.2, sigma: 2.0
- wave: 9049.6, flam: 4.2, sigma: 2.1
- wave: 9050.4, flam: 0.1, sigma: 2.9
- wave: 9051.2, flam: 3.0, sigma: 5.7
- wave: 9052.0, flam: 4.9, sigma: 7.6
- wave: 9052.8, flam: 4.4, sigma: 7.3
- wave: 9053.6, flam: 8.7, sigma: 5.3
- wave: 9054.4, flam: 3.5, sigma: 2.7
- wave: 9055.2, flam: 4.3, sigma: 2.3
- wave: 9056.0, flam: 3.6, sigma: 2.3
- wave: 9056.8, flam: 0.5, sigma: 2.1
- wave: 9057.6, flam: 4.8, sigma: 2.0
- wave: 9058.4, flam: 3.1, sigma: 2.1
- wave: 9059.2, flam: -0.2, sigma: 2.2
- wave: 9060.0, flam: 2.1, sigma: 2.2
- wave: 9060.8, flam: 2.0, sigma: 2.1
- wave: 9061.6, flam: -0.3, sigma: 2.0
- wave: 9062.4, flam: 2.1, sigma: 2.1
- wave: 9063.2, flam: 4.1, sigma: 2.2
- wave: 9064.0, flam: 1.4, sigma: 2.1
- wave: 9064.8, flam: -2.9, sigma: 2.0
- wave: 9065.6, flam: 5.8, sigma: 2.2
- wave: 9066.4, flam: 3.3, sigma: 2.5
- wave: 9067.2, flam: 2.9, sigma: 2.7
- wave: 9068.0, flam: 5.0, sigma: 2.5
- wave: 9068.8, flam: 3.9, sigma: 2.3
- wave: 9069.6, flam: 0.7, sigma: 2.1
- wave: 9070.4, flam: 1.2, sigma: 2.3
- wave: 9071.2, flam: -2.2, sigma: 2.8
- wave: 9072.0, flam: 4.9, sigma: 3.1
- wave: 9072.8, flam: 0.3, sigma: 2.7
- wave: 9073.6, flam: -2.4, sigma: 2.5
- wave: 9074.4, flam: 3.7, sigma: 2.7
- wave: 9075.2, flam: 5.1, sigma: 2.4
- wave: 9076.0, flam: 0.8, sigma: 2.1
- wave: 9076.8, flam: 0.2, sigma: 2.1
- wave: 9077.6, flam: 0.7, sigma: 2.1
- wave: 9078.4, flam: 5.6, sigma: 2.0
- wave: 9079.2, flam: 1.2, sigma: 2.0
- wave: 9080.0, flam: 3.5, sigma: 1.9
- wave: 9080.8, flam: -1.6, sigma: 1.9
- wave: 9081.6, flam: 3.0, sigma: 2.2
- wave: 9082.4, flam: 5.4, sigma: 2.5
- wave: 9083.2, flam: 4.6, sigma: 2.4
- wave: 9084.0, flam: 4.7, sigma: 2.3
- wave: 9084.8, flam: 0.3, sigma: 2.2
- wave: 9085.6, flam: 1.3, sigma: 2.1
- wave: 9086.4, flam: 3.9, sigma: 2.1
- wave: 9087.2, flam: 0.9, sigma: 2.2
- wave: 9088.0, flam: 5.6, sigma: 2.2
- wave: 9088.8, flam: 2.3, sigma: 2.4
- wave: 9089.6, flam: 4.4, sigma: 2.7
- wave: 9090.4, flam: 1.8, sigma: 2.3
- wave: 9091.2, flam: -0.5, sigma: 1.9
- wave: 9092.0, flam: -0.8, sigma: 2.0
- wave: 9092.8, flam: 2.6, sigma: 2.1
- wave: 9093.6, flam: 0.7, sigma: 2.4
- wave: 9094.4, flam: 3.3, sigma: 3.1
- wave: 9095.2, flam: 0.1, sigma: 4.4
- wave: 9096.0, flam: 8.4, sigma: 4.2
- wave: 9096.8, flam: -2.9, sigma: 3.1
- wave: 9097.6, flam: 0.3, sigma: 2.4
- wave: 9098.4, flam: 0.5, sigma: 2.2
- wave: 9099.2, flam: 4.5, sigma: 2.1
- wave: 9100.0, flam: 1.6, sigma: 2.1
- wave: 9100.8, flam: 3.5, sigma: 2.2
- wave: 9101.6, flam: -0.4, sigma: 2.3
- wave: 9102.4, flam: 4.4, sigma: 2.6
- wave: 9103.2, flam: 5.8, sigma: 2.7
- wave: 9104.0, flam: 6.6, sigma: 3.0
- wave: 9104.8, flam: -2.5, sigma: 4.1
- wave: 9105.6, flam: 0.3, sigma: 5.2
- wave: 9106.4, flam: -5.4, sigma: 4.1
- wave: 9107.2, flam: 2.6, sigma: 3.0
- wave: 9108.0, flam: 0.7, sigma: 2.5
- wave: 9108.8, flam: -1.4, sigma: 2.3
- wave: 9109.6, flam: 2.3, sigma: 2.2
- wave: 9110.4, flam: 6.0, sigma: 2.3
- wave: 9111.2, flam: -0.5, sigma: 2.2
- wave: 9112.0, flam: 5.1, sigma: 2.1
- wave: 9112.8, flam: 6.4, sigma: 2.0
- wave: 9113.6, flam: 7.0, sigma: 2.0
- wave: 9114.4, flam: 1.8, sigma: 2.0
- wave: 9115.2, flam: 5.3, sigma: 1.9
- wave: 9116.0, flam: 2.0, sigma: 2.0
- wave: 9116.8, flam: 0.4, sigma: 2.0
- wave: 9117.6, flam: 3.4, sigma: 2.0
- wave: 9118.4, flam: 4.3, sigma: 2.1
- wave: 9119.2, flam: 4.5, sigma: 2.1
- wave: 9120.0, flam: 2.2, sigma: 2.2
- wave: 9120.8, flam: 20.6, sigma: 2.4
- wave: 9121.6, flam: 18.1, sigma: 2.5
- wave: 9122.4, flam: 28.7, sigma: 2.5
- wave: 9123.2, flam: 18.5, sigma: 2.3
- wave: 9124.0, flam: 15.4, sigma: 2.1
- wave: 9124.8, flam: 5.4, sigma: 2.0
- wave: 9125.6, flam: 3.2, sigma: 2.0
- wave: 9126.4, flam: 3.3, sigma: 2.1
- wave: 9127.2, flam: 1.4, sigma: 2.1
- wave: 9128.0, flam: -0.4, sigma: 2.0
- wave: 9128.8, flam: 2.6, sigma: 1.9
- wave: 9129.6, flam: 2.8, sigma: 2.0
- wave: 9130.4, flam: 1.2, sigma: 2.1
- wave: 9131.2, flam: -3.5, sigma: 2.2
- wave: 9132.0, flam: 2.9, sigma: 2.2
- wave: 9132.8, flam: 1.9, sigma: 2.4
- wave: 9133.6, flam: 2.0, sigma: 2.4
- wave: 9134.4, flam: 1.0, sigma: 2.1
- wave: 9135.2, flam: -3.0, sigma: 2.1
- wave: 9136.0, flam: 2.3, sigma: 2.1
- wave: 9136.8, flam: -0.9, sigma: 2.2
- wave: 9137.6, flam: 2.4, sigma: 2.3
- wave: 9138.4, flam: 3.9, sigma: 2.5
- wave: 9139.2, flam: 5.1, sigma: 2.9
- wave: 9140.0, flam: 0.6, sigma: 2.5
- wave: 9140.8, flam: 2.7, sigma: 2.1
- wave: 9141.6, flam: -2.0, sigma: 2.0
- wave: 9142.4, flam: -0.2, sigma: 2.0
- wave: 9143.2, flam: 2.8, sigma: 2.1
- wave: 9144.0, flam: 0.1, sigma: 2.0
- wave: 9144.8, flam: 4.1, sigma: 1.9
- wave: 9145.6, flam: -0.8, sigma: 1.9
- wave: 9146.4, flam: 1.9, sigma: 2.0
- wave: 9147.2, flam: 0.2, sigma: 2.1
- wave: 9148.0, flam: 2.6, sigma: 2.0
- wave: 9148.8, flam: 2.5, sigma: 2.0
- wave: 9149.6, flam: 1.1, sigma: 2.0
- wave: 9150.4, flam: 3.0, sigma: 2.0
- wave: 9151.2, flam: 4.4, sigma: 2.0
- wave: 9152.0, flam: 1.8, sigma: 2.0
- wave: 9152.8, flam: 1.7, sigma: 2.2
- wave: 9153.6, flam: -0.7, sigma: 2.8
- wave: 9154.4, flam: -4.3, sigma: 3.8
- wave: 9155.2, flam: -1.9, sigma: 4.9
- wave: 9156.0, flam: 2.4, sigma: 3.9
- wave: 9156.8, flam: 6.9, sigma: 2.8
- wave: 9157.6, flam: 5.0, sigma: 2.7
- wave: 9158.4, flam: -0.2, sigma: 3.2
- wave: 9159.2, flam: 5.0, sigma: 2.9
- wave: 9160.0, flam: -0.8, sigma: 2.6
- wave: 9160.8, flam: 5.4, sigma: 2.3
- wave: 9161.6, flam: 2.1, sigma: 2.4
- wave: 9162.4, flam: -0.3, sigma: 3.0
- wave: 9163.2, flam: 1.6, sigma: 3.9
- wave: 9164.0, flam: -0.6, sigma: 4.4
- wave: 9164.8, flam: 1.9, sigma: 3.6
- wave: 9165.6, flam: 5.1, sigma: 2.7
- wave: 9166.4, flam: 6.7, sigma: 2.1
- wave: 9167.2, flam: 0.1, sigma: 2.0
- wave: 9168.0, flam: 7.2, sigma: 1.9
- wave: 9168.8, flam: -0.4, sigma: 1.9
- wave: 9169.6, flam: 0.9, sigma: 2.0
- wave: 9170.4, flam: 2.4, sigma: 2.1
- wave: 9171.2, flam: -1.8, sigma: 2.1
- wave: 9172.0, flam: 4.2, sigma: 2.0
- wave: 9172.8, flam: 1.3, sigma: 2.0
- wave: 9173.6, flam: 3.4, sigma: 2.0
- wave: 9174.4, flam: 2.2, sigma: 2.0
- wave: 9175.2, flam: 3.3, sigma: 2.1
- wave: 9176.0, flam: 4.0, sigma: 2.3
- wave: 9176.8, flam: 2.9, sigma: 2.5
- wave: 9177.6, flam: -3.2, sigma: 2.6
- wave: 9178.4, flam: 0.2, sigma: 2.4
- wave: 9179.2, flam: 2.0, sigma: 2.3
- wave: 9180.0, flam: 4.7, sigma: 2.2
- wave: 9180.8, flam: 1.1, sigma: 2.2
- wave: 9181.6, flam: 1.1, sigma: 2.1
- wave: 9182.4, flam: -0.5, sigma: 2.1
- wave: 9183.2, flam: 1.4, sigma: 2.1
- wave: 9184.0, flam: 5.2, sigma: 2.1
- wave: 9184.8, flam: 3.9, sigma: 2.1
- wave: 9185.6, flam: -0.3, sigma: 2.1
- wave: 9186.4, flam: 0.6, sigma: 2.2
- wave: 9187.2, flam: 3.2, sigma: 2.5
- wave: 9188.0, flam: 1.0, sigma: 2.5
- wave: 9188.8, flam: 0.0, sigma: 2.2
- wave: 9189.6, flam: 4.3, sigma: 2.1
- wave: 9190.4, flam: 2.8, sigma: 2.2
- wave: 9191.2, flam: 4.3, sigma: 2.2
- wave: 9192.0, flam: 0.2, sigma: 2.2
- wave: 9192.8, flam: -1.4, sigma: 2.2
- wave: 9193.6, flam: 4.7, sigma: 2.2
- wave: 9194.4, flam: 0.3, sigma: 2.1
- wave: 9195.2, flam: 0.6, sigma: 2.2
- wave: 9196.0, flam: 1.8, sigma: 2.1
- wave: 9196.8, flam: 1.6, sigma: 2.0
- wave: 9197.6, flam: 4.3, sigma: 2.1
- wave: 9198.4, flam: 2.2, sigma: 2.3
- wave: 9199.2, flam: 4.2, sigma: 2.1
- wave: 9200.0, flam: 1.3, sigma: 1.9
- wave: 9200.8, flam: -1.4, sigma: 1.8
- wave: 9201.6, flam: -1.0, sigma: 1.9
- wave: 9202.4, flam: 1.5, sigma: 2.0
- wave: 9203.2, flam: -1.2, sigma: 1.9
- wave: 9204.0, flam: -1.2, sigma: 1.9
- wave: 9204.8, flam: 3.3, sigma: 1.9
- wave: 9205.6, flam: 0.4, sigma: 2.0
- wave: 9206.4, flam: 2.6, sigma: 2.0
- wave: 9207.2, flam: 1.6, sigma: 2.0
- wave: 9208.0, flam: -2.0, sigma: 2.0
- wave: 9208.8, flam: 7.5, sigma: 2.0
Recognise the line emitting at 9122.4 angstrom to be H-beta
